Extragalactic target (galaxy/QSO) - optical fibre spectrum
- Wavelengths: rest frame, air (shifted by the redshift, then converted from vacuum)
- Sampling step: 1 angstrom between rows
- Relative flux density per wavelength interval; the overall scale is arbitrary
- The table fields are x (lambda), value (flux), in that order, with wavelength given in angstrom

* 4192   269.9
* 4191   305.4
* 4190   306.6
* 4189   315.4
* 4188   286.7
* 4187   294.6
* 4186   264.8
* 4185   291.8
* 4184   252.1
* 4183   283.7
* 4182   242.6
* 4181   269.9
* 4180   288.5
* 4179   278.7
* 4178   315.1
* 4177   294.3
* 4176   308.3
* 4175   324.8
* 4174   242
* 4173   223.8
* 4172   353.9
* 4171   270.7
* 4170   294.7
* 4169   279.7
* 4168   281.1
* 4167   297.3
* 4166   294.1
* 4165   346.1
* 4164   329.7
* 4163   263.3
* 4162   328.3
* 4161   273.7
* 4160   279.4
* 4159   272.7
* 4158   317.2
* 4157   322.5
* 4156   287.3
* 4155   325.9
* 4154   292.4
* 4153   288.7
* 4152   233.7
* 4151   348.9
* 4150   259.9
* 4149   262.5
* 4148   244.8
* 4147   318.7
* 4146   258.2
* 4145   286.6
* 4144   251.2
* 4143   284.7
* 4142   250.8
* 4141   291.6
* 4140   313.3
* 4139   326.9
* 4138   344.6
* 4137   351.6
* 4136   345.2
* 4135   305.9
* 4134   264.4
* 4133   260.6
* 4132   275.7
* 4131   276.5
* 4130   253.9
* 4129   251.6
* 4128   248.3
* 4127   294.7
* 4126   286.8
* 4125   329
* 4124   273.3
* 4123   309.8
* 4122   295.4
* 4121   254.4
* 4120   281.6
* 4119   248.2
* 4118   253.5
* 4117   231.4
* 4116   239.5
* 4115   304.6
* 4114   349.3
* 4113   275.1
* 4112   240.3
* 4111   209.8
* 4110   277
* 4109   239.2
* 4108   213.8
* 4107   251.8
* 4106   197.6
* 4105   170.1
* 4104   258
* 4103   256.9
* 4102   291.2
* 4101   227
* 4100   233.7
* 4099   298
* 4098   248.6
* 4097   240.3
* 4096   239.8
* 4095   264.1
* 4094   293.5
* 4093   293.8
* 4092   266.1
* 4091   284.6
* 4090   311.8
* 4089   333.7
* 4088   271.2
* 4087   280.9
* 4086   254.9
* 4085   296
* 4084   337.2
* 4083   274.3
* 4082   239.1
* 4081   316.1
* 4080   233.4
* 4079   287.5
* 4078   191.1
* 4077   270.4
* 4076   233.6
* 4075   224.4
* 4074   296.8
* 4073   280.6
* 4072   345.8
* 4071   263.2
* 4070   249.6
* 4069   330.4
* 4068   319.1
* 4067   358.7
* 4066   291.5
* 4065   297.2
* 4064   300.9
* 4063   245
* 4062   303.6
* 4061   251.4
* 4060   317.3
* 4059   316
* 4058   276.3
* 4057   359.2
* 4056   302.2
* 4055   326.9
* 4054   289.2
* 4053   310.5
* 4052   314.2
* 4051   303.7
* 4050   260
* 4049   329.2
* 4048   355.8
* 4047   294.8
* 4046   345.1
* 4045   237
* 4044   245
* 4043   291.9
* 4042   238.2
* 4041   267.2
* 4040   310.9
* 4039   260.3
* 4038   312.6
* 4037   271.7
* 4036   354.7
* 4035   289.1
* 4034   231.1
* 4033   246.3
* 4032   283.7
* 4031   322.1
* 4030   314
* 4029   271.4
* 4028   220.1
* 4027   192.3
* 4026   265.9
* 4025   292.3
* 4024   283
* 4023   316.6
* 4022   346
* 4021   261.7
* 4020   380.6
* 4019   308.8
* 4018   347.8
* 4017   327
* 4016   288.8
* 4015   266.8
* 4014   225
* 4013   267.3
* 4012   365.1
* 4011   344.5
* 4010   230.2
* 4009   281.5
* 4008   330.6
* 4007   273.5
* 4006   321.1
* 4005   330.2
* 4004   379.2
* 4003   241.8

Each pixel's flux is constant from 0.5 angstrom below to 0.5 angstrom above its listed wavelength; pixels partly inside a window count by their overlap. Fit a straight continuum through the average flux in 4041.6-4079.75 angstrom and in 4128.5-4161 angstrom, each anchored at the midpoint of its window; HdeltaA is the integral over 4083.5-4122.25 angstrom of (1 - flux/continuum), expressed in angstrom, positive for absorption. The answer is 3.4 angstrom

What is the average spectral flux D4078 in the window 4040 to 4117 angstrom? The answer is 278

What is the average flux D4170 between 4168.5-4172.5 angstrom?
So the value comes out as 300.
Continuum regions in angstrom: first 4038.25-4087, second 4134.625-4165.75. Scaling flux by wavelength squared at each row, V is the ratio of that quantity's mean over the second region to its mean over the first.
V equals 1.07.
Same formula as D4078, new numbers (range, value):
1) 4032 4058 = 293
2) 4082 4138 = 272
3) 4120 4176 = 290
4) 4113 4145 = 285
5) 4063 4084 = 281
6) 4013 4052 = 288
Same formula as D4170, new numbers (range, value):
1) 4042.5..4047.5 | 283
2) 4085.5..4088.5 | 269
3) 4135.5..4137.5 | 348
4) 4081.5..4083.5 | 257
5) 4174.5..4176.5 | 317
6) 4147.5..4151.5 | 279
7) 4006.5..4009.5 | 295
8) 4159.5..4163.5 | 286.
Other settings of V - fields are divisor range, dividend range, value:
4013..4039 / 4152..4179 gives 1.10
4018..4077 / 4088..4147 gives 0.97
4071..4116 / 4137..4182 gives 1.13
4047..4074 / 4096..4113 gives 0.81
